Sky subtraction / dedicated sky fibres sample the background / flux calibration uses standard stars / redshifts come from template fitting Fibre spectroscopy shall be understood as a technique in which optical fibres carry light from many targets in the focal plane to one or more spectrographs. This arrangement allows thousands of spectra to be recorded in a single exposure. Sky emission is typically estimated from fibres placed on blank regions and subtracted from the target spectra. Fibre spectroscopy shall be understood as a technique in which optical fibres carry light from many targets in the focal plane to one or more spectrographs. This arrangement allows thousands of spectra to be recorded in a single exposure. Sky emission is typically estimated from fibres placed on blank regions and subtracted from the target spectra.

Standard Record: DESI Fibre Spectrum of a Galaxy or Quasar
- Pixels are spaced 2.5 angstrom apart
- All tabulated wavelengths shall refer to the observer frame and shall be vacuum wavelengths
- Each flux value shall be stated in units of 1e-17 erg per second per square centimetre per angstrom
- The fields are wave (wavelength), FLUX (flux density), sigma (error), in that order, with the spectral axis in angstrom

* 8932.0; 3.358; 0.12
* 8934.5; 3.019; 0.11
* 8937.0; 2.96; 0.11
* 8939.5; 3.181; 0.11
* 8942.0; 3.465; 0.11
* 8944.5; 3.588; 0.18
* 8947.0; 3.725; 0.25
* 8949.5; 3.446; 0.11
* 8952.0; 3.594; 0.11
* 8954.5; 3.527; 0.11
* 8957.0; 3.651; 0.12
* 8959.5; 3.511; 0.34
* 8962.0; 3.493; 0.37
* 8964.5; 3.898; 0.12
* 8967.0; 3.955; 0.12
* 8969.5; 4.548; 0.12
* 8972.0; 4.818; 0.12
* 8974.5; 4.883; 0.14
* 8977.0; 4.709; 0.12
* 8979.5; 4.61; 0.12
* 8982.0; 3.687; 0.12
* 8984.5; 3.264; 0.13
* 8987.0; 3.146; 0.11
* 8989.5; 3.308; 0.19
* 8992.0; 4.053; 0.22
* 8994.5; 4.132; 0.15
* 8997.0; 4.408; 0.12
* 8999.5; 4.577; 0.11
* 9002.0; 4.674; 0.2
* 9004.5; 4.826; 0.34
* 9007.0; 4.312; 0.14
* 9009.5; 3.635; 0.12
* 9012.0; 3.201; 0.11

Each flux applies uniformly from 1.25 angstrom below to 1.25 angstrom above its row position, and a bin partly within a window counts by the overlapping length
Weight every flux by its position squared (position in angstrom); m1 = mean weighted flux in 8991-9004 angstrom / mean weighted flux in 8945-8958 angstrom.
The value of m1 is 1.24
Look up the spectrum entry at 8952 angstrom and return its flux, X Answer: 3.594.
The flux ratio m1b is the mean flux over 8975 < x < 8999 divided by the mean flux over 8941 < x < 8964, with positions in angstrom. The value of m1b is 1.11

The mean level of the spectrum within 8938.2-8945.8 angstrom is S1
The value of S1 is 3.41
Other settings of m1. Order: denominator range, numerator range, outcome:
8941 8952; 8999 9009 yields 1.29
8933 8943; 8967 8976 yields 1.48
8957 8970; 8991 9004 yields 1.16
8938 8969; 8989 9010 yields 1.20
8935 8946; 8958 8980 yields 1.30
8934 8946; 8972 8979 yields 1.47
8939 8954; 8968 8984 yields 1.28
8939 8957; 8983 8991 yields 0.94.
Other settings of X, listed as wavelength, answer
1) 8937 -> 2.96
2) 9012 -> 3.201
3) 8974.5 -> 4.883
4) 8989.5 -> 3.308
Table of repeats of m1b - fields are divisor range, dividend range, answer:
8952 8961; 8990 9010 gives 1.21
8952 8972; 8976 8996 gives 1.00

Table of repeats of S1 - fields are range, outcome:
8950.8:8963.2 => 3.56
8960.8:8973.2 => 4.14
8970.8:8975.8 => 4.85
